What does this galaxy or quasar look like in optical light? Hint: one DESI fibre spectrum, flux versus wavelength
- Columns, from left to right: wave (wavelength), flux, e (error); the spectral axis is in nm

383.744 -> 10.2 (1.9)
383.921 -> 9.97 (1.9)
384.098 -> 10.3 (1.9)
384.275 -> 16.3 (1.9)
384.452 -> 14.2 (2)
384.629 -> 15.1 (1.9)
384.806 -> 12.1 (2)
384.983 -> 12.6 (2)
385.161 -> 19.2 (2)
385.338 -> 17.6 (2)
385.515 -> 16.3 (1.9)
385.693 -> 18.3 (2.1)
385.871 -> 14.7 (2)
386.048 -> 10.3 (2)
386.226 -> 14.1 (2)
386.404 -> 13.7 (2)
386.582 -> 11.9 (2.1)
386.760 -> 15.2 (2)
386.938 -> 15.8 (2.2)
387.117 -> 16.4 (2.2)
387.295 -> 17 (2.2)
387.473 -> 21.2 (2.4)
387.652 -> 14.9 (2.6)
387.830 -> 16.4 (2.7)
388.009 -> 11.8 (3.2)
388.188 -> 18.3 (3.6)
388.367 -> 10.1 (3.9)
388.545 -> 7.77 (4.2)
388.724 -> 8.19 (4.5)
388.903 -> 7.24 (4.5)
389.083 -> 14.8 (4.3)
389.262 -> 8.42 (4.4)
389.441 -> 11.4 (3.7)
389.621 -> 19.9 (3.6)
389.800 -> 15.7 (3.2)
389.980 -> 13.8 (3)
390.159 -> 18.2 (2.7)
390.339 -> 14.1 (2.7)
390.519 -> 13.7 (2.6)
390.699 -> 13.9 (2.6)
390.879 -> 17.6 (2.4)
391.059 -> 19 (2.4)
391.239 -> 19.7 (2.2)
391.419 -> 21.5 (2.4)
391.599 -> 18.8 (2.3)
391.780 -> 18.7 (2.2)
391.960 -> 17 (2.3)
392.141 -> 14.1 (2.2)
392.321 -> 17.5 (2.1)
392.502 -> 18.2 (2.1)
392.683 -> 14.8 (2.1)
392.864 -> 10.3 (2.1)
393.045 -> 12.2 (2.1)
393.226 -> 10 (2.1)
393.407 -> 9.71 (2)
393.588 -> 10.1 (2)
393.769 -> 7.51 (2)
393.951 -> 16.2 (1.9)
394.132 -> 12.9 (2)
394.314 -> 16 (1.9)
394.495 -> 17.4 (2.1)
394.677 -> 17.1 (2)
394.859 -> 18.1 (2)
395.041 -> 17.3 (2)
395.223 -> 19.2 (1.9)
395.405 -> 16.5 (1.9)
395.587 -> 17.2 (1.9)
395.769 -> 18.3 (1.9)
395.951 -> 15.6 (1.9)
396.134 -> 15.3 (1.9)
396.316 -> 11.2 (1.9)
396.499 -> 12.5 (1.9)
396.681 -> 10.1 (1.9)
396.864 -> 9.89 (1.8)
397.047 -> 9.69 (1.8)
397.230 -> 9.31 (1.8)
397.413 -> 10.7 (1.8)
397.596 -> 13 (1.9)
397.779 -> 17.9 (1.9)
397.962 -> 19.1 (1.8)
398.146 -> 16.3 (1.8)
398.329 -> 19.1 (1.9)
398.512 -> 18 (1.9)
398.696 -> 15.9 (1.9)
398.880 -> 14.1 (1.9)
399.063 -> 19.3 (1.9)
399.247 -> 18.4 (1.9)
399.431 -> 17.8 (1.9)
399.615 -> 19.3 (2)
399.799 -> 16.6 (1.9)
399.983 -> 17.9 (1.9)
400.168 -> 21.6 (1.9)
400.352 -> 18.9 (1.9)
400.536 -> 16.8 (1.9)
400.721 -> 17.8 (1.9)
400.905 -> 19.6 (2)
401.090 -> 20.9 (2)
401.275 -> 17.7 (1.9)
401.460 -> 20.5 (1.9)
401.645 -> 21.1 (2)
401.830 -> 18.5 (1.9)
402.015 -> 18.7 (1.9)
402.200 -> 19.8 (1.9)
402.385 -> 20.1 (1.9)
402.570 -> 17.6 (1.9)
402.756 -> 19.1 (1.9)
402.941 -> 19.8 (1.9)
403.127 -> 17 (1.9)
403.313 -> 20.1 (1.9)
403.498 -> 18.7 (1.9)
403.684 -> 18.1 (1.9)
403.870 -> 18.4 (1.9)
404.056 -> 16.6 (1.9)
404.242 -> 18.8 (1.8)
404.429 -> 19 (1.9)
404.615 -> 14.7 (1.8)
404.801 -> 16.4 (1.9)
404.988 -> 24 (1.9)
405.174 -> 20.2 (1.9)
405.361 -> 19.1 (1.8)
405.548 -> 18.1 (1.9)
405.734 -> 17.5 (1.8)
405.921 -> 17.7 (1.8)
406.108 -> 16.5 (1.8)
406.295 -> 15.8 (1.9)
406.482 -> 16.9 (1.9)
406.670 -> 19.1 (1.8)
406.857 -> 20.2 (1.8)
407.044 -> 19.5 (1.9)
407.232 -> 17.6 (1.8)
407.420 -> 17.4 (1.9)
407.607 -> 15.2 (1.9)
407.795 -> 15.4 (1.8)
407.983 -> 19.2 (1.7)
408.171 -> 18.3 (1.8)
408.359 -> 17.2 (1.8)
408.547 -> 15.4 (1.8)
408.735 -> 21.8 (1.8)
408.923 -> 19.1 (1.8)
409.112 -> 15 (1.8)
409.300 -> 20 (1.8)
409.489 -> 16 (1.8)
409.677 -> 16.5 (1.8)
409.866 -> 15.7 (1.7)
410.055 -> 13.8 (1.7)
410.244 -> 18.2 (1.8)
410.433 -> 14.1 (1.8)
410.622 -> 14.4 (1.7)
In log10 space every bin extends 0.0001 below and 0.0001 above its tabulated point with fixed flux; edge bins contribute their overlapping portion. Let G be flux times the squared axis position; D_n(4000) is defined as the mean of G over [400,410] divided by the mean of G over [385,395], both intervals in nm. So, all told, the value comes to 1.3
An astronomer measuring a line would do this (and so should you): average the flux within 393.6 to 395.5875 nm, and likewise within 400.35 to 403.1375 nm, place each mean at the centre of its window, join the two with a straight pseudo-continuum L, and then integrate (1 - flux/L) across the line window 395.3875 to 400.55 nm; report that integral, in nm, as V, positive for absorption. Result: 0.48 nm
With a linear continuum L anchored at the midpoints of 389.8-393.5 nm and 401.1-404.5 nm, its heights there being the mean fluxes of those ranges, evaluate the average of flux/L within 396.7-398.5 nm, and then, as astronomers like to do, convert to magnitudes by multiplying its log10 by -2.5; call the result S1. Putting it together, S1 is 0.24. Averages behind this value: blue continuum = 15.6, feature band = 13.9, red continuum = 18.9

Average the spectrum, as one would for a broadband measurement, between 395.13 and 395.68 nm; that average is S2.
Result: 17.6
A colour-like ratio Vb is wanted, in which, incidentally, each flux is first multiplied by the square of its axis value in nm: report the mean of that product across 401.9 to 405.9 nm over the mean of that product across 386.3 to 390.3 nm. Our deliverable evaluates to 1.44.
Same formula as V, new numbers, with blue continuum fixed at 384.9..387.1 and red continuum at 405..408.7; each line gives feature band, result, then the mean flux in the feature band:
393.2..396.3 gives 0.24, 15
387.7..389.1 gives 0.33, 11.8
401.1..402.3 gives -0.16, 19.5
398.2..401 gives -0.19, 18.1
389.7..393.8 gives 0.16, 15.2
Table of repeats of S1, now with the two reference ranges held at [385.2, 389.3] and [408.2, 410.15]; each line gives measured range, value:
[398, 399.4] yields -0.11 mag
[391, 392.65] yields -0.23 mag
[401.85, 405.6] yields -0.15 mag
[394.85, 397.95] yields 0.08 mag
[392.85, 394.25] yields 0.31 mag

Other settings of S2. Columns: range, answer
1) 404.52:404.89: 15.6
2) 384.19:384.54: 15.2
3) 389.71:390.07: 14.8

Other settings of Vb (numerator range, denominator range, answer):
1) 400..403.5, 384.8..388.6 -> 1.39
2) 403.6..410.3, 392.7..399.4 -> 1.29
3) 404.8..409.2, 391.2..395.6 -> 1.25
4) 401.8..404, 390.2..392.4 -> 1.16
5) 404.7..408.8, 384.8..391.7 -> 1.33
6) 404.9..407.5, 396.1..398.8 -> 1.40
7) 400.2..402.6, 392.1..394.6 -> 1.50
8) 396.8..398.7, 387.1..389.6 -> 1.15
